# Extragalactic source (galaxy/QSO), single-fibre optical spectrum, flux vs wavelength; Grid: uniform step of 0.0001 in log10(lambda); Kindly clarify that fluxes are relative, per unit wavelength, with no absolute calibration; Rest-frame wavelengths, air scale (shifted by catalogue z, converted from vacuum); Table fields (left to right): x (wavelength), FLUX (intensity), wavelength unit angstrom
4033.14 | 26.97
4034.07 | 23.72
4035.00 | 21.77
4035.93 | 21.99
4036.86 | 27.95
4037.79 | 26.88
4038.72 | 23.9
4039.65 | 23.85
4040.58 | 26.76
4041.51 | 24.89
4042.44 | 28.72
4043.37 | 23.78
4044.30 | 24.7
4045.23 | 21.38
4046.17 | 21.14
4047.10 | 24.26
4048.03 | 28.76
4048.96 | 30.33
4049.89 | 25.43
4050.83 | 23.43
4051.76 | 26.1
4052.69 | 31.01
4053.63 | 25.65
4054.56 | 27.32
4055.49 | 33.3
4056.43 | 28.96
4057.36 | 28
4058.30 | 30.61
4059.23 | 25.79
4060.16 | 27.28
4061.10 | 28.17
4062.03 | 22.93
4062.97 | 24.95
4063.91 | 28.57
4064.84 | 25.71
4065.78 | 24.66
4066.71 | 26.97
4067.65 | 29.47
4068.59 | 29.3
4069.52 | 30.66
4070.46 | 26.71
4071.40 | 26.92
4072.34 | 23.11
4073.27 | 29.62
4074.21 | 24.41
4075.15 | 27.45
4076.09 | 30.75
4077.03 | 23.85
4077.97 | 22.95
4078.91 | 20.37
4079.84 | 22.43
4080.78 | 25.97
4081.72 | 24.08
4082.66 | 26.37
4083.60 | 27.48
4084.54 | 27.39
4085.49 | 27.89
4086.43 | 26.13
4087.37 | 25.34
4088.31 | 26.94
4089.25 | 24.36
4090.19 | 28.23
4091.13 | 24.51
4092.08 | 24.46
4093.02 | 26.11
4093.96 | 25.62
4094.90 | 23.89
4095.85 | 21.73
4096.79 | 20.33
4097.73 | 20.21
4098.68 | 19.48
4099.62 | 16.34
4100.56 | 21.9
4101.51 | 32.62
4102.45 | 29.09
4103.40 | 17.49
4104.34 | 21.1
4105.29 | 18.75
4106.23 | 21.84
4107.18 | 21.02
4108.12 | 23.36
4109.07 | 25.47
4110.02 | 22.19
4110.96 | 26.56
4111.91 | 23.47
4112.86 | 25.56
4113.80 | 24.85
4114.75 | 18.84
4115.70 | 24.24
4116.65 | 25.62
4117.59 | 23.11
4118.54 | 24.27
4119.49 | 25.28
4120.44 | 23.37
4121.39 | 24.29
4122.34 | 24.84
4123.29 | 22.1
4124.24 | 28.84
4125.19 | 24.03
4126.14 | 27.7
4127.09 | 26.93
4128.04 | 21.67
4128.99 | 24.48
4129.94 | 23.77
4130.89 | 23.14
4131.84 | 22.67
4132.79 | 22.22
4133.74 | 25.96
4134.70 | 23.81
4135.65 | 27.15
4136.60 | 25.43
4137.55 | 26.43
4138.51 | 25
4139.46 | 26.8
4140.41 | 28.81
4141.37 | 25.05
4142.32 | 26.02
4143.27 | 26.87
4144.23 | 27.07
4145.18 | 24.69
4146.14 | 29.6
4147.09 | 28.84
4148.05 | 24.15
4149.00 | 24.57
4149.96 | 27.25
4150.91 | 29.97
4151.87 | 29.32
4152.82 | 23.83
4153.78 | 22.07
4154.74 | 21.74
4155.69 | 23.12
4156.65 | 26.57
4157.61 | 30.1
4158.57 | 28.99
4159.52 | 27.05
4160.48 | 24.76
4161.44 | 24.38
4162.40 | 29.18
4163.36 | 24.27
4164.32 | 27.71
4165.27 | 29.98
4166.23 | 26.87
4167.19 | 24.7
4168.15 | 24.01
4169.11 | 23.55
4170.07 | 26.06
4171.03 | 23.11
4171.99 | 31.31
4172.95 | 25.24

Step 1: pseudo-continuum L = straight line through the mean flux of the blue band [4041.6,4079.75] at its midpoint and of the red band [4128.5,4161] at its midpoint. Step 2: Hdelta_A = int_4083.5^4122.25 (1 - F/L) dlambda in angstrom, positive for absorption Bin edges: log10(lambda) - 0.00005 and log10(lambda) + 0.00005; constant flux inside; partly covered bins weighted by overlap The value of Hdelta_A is 3.4 angstrom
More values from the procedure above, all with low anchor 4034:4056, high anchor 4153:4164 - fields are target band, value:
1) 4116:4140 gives 0.8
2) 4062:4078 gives -0.7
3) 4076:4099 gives 1.0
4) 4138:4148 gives -0.4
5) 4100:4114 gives 1.1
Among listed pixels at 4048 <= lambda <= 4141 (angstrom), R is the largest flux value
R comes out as 33.3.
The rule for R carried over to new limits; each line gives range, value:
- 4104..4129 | 28.84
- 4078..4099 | 28.23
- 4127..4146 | 28.81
